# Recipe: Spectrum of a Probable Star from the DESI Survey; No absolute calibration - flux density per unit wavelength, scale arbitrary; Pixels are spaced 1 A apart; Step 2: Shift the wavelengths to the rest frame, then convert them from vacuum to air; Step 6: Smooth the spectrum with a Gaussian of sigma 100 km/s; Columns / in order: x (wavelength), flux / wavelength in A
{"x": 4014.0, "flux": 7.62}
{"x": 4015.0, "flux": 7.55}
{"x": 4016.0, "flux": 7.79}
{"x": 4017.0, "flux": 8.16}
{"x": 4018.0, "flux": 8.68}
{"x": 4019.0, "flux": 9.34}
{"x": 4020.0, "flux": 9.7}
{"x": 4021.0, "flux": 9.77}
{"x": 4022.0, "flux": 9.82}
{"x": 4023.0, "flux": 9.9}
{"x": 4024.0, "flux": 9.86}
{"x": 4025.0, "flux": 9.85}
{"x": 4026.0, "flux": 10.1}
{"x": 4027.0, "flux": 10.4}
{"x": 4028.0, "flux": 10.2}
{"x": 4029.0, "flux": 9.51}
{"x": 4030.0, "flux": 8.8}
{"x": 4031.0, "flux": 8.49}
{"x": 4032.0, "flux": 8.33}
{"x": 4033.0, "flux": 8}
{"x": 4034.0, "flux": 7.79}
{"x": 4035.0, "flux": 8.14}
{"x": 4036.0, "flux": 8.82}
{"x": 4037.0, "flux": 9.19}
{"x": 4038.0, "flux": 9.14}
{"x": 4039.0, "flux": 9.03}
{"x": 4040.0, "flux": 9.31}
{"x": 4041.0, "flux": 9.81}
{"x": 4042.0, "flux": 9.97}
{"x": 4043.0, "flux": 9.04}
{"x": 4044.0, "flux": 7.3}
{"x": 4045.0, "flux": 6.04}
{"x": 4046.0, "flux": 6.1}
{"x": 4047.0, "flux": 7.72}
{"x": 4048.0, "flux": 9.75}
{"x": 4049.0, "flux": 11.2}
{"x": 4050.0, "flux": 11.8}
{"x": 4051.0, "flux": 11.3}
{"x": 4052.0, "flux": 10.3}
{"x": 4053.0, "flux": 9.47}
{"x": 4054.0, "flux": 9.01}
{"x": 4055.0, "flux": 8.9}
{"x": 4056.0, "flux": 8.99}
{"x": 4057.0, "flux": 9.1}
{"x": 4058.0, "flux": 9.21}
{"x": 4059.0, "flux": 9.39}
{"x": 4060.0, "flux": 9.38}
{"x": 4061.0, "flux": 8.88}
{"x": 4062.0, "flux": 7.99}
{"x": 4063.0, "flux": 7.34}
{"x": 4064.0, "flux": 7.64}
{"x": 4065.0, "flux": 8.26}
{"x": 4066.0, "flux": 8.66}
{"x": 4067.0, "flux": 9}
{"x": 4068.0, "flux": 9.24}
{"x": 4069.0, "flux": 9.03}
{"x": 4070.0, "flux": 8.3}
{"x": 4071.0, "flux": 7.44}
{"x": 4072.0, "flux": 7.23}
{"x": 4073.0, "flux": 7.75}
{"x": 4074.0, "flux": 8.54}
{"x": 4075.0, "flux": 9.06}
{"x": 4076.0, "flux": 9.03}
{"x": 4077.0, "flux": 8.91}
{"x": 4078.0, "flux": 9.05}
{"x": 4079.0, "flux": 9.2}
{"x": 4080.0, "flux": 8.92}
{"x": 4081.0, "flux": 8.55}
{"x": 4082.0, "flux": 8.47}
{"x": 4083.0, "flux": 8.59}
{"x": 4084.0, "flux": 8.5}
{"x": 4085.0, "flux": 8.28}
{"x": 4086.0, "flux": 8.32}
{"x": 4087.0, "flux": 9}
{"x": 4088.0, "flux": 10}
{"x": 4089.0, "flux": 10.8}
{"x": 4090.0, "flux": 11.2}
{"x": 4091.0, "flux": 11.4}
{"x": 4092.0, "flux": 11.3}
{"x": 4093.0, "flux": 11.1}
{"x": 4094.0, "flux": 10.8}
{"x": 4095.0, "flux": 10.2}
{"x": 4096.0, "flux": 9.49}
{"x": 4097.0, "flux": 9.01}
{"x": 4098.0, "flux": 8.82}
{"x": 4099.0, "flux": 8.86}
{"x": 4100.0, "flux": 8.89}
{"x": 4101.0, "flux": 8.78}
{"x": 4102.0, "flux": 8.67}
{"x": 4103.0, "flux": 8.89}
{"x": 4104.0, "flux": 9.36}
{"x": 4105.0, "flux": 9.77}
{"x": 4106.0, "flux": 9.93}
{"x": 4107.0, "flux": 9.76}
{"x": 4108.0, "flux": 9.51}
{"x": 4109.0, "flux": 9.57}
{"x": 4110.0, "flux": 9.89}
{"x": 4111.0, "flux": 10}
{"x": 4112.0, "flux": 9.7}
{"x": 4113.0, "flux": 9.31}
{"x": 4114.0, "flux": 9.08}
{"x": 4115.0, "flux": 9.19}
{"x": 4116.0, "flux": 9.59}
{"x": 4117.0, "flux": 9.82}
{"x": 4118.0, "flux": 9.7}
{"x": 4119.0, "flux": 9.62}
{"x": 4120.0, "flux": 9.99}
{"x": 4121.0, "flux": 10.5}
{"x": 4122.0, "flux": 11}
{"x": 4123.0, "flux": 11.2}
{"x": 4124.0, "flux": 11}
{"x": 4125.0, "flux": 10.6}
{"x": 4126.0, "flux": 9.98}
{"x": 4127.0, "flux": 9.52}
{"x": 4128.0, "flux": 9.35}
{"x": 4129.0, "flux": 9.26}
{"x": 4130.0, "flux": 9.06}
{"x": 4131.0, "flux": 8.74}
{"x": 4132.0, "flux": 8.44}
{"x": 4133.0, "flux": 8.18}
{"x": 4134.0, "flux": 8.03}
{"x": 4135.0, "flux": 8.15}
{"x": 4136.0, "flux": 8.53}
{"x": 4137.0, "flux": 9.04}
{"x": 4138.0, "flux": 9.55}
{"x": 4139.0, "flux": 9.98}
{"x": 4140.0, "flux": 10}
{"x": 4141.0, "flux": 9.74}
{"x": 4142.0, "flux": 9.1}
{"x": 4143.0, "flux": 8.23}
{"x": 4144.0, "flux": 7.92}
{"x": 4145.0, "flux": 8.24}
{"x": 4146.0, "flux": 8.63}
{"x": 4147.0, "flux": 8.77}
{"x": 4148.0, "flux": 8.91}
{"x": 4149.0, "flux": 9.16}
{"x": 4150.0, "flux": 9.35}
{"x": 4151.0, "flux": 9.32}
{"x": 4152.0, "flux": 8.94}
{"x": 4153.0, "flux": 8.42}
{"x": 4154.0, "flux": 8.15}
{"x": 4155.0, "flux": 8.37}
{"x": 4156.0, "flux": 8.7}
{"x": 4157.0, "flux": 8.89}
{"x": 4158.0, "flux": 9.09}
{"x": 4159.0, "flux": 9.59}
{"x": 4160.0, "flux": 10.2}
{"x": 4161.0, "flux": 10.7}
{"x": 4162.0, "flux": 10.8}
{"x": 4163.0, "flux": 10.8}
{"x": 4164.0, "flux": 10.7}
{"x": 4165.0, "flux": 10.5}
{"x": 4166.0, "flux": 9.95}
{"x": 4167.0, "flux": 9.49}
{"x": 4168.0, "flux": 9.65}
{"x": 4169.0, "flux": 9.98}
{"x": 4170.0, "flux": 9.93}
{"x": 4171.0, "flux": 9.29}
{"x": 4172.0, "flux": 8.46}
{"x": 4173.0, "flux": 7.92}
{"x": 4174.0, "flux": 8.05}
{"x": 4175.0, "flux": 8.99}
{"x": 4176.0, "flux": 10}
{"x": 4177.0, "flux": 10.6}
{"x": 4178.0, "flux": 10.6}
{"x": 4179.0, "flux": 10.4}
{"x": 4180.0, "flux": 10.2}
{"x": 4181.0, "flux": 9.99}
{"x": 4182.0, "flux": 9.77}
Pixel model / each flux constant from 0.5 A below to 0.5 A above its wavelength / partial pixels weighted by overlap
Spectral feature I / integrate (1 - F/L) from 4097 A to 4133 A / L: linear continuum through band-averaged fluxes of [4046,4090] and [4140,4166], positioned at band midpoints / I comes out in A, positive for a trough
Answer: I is -1.7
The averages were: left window 8.96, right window 9.28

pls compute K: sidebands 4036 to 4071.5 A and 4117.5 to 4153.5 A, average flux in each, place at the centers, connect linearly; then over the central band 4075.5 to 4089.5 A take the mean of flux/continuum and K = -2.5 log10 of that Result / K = 0.01 mag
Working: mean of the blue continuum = 8.92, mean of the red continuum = 9.28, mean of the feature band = 8.97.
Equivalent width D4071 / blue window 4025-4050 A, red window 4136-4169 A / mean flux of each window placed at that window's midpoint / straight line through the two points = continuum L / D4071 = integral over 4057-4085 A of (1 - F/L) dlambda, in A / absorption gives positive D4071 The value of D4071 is 1.4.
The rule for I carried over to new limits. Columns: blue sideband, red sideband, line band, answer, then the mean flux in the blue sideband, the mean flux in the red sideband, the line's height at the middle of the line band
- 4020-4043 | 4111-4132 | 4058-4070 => 1.1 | 9.29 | 9.78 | 9.47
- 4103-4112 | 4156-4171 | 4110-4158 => 2.7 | 9.68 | 9.95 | 9.81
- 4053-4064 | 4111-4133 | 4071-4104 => 0.0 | 8.79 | 9.72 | 9.22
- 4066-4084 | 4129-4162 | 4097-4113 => -1.1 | 8.6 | 8.97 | 8.76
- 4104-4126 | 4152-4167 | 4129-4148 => 1.8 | 9.93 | 9.6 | 9.76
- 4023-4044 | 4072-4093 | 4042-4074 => 1.6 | 9.16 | 9.24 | 9.2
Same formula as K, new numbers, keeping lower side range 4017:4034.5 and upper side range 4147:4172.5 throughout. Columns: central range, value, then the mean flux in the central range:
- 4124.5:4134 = 0.03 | 9.17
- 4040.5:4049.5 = 0.09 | 8.55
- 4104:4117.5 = -0.02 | 9.61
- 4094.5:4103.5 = 0.04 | 9.07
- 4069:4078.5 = 0.12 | 8.4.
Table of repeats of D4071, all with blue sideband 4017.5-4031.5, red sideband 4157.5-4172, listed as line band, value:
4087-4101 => -0.4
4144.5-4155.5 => 1.3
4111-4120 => 0.3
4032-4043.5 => 0.9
